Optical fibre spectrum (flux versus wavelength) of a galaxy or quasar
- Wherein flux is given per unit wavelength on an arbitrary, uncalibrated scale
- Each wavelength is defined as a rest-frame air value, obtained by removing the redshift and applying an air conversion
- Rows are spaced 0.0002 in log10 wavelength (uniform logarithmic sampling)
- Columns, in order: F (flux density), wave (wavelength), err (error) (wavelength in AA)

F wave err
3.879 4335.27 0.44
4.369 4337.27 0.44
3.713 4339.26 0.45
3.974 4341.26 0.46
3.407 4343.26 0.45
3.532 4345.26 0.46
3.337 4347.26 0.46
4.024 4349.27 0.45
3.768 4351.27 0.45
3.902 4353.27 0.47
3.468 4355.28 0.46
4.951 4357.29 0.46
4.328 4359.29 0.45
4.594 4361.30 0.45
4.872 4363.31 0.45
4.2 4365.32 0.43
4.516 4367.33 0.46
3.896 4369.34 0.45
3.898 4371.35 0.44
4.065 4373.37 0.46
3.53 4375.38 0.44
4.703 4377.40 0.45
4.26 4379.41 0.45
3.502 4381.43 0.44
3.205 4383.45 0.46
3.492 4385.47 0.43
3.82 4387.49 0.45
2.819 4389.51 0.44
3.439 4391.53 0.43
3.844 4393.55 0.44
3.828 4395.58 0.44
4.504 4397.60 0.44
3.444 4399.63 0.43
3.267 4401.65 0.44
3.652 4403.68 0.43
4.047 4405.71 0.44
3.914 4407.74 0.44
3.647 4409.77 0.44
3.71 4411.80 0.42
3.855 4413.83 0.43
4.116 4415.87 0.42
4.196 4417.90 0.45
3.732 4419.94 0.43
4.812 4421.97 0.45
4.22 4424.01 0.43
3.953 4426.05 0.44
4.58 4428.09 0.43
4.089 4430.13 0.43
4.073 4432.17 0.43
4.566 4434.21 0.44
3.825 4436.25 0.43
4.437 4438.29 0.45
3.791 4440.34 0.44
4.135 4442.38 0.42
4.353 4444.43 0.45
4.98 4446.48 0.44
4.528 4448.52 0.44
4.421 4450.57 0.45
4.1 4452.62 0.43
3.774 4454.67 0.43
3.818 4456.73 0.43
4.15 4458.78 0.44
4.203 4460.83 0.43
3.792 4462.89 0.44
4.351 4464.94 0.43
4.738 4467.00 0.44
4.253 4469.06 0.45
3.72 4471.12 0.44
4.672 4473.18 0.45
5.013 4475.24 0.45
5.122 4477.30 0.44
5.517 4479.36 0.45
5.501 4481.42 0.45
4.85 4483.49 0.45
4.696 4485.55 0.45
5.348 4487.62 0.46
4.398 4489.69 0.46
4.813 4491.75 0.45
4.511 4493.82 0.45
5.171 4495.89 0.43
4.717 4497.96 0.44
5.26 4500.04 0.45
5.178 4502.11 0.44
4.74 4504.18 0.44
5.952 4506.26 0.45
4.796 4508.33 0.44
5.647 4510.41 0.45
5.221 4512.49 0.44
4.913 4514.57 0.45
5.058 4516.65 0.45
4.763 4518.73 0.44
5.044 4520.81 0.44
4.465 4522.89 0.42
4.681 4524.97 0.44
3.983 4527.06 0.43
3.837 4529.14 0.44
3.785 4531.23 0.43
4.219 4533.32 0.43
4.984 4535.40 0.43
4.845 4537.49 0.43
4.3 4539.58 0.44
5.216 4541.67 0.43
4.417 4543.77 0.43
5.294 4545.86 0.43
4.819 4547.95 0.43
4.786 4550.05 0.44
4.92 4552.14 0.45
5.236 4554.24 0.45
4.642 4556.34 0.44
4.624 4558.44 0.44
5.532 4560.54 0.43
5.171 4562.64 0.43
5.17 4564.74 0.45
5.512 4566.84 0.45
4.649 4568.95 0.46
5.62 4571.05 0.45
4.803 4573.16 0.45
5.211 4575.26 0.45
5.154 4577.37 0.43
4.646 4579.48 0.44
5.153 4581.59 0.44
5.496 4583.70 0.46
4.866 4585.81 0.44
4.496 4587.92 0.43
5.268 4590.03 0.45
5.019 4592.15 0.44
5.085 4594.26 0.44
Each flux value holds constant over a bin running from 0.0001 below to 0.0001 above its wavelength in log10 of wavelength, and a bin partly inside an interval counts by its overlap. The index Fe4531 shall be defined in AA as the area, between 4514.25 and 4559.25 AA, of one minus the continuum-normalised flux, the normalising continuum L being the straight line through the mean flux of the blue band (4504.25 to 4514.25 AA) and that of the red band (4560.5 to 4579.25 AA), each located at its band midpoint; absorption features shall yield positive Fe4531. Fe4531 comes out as 4.9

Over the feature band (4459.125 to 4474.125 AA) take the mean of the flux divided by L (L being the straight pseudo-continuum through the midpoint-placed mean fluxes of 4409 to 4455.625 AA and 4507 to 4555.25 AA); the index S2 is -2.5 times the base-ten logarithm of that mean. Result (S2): 0.03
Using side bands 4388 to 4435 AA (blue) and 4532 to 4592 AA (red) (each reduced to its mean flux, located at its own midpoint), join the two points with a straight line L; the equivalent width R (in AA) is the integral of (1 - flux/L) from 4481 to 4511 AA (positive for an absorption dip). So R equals -3.42 AA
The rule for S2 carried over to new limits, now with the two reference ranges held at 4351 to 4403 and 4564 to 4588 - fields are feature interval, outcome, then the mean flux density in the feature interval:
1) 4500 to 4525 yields -0.08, 5.06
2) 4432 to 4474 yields 0.04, 4.22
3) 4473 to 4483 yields -0.15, 5.19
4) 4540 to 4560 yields 0.01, 4.88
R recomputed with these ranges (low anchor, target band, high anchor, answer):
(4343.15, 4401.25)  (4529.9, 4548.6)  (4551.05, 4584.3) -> 1.1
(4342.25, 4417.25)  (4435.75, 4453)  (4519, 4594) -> -0.3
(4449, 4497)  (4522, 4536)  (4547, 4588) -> 1.7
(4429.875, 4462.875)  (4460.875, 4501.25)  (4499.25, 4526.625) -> -1.0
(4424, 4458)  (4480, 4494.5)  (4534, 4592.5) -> -1.3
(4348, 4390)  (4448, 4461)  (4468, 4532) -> 1.2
